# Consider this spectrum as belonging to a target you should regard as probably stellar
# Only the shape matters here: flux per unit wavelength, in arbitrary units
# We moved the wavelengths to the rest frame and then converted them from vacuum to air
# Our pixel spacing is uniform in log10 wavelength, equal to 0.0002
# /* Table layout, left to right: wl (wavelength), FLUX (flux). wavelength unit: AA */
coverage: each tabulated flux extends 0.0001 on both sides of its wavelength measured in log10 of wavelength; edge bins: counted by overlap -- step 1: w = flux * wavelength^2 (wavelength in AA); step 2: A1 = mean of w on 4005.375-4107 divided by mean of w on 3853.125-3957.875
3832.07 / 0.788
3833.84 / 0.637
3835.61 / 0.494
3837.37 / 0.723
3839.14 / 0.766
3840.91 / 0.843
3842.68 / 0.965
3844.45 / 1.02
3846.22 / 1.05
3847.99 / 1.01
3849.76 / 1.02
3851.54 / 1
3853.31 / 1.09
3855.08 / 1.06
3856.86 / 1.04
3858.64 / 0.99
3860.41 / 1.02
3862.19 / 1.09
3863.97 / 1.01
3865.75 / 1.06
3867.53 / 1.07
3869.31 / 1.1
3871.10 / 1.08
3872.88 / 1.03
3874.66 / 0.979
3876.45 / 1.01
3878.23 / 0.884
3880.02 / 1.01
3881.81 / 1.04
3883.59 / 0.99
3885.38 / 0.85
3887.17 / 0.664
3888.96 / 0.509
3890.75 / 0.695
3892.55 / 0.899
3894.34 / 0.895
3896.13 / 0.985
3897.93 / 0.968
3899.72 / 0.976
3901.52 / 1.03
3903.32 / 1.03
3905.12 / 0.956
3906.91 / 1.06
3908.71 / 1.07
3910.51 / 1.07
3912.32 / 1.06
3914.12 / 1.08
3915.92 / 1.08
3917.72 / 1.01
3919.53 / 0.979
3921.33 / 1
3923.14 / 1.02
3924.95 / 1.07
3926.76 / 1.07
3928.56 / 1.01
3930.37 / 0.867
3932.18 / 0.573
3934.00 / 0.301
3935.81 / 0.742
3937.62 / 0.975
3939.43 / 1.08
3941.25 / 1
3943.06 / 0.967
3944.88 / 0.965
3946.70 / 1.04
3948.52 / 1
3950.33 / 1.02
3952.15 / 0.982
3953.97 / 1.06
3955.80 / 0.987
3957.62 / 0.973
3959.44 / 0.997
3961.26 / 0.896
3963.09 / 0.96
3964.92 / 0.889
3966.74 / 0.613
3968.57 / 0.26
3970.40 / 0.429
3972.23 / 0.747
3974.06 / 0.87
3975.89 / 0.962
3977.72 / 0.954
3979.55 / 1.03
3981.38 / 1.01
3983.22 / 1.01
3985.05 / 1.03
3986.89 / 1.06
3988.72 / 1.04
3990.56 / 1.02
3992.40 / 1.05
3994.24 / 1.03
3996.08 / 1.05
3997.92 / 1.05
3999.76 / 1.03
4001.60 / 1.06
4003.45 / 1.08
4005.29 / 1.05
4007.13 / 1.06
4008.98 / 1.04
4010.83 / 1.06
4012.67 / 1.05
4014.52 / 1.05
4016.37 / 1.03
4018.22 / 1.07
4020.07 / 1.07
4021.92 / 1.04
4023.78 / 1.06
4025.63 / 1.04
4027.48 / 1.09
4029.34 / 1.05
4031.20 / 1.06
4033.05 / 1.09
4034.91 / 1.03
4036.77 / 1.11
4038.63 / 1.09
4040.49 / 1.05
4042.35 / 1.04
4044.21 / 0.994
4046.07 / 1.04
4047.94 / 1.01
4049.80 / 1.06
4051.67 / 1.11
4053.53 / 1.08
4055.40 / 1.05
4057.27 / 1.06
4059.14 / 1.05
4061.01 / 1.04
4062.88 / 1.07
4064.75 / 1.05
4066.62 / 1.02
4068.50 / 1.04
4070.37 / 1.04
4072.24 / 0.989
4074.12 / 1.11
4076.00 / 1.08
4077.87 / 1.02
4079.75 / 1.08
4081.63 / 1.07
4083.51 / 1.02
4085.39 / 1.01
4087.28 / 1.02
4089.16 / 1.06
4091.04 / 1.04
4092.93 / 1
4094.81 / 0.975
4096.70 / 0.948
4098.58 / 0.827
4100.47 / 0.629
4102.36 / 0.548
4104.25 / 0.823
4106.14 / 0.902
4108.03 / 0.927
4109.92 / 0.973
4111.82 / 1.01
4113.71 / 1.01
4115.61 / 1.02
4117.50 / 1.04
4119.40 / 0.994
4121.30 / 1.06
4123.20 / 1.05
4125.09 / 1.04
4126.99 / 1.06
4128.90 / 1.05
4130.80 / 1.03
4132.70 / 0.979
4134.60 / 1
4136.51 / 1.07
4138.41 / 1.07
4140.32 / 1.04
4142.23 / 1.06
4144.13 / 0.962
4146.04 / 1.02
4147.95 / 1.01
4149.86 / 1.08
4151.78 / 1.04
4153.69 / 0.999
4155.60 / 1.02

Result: 1.14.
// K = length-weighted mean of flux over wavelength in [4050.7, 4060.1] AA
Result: 1.07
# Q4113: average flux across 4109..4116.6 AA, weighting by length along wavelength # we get 1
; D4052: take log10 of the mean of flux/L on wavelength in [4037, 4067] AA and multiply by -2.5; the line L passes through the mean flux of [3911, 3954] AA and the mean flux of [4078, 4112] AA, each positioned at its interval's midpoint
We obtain -0.12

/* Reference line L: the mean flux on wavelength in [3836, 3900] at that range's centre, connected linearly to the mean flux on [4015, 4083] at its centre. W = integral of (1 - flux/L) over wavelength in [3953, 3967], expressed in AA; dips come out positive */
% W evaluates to 0.9 AA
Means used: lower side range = 0.952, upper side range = 1.05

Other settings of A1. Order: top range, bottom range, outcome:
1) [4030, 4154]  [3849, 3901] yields 1.17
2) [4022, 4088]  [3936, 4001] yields 1.17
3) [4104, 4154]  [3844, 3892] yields 1.19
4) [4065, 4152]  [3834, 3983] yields 1.18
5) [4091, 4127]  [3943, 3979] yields 1.15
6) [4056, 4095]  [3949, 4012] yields 1.15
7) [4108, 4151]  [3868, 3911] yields 1.22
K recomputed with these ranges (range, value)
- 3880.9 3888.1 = 0.885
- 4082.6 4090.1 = 1.03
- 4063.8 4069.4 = 1.04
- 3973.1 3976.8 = 0.914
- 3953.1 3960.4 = 1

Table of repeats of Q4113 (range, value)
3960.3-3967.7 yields 0.837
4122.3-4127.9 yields 1.05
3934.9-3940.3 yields 0.932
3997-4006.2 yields 1.05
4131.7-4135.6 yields 0.991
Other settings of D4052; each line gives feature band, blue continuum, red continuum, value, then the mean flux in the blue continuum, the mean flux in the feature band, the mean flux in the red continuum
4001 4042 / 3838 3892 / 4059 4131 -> -0.082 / 0.963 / 1.06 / 0.992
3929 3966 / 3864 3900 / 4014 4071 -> 0.081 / 0.936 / 0.914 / 1.05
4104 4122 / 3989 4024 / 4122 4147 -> 0.060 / 1.05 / 0.981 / 1.03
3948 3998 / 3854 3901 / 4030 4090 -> 0.092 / 0.959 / 0.925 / 1.05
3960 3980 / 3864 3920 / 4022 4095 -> 0.278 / 0.972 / 0.781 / 1.05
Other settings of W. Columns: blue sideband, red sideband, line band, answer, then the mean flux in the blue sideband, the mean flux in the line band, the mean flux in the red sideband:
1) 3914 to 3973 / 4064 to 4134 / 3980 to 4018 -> -4.7 AA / 0.896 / 1.04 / 0.988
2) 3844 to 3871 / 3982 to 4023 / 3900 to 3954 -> 3.8 AA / 1.04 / 0.971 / 1.05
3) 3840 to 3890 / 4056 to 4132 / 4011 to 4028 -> -1.1 AA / 0.981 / 1.06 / 0.995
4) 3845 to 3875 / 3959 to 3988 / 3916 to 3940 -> 0.7 AA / 1.04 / 0.903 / 0.857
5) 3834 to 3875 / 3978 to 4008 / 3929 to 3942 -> 2.8 AA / 0.973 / 0.796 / 1.04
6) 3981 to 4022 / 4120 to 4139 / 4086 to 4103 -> 2.3 AA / 1.05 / 0.902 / 1.04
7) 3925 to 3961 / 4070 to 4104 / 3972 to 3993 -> -1.1 AA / 0.93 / 0.989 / 0.966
